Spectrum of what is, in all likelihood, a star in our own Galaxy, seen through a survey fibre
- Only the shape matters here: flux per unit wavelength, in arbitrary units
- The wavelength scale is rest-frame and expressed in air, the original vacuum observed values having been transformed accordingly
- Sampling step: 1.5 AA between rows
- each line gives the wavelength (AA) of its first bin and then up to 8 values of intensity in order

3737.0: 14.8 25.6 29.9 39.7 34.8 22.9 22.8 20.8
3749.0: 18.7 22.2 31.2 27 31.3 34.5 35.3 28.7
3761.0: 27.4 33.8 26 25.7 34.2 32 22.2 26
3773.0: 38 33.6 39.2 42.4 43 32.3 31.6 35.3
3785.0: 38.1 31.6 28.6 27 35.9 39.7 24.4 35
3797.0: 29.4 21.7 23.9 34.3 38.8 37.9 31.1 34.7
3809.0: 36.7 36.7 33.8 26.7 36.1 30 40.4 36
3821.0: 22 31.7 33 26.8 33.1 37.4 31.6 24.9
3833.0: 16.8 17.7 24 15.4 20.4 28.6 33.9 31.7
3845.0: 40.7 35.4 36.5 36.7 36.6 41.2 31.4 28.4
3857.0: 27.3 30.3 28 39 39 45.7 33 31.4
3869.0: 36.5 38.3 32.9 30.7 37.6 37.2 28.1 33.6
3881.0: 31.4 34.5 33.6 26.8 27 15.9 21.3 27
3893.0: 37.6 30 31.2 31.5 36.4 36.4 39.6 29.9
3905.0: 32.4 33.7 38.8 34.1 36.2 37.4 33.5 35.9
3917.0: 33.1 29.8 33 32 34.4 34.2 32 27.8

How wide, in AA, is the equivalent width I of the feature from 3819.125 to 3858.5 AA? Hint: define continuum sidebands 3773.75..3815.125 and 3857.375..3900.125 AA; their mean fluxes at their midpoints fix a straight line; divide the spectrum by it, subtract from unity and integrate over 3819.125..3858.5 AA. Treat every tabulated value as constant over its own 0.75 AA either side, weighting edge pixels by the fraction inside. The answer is 3.5 AA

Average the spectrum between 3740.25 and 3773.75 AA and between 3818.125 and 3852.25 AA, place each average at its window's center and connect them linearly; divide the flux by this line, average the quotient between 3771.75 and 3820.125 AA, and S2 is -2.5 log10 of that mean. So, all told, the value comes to -0.15 mag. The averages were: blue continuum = 28.9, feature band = 33.8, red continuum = 30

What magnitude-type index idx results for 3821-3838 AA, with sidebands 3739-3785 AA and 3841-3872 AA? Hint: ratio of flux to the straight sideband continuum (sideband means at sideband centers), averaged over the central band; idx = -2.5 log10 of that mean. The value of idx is 0.26 mag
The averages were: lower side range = 30.8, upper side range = 34.9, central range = 26.5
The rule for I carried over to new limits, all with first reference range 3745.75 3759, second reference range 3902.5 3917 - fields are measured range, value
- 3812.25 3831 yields -0.9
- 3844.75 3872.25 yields -2.4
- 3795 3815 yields -1.8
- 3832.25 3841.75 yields 3.1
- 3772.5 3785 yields -3.7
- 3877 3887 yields 0.7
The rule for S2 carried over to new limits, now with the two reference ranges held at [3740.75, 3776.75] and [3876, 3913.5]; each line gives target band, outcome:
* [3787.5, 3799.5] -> 0.00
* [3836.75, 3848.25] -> 0.04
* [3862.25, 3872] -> -0.17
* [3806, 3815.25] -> -0.11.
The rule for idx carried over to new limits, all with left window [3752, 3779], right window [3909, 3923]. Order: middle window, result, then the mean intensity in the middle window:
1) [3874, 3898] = 0.11 mag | 30.3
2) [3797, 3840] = 0.10 mag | 29.8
